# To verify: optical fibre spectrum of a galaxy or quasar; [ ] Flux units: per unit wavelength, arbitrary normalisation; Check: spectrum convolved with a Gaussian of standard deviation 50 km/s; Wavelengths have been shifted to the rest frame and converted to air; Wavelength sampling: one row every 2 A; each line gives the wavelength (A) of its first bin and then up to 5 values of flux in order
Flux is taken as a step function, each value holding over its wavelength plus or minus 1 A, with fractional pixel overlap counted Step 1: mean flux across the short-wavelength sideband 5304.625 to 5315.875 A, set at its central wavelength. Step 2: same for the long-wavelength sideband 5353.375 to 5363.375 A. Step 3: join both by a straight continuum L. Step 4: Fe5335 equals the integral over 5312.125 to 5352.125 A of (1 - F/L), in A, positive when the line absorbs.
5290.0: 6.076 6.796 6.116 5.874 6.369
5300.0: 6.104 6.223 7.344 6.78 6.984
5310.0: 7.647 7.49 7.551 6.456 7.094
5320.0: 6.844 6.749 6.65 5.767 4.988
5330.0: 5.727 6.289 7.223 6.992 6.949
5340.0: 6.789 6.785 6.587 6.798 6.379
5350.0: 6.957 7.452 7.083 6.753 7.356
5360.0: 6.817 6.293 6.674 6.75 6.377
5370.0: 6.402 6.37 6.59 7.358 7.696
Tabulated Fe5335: 2.3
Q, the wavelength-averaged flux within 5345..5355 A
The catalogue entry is 6.93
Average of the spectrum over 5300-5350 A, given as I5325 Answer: 6.7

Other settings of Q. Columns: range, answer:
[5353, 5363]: 6.86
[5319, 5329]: 6.2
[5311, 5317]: 7.17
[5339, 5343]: 6.79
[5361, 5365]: 6.48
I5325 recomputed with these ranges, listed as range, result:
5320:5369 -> 6.64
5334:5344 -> 6.88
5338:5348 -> 6.72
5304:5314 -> 7.27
